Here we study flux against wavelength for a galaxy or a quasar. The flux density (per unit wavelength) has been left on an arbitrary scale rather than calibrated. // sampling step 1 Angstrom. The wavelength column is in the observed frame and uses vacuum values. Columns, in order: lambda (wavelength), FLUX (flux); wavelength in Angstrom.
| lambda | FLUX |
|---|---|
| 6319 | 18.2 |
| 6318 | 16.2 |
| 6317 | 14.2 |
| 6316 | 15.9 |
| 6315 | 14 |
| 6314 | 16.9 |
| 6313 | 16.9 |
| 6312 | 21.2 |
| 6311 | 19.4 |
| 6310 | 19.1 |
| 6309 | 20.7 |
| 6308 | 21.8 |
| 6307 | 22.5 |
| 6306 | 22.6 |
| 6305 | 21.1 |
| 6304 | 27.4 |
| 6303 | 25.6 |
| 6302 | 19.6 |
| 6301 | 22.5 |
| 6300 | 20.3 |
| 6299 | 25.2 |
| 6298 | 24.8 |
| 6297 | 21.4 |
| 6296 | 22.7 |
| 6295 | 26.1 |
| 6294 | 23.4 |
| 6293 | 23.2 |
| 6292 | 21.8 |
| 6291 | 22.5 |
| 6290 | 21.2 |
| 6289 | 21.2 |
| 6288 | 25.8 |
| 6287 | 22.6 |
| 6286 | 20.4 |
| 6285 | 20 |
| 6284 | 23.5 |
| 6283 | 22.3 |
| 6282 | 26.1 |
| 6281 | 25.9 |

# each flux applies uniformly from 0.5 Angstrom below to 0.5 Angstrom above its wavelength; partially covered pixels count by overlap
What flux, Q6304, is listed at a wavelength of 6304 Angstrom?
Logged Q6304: 27.4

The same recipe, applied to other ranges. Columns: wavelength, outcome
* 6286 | 20.4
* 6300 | 20.3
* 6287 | 22.6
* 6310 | 19.1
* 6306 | 22.6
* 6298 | 24.8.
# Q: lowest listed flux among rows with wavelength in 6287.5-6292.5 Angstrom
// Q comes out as 21.2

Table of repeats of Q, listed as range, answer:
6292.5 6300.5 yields 20.3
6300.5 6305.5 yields 19.6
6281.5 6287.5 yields 20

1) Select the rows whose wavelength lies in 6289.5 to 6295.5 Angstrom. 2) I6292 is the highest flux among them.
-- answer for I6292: 26.1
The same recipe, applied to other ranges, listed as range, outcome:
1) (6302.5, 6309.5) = 27.4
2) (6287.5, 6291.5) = 25.8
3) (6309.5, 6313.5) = 21.2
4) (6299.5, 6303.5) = 25.6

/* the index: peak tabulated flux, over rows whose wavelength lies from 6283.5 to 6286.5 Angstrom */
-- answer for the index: 23.5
